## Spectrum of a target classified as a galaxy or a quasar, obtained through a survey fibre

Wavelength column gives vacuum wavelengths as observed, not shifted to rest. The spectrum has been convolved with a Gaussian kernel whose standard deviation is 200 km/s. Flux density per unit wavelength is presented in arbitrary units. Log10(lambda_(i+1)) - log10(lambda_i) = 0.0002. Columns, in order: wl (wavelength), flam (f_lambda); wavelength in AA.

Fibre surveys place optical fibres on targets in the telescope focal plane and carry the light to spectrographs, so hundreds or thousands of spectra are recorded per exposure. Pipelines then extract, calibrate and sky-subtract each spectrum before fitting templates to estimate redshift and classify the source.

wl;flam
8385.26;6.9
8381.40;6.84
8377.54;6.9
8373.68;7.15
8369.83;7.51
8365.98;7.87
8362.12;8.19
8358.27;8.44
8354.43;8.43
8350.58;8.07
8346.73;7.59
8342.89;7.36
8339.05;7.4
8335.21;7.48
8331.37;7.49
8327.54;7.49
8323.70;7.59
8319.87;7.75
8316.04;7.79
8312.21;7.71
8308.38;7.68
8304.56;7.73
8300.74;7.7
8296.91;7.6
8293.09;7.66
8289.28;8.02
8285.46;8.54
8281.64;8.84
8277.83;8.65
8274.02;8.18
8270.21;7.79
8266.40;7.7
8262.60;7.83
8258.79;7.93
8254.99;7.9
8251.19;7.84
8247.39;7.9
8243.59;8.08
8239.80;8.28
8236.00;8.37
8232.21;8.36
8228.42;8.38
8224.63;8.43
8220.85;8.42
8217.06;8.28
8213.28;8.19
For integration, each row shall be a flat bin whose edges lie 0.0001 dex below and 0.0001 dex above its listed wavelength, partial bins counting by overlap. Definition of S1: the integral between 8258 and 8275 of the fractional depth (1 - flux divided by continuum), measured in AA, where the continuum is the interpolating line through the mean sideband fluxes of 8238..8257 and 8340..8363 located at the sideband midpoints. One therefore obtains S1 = 0.3 AA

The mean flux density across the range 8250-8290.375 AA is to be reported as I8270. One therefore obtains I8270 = 8.12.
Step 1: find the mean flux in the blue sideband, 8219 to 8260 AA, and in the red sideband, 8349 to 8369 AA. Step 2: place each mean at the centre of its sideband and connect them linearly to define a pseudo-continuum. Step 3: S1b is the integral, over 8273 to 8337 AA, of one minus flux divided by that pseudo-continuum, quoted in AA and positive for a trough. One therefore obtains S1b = 2.33 AA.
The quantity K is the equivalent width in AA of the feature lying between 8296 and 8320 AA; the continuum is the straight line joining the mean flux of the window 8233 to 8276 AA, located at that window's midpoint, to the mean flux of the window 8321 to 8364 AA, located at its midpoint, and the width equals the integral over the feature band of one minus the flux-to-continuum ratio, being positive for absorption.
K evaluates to 0.46 AA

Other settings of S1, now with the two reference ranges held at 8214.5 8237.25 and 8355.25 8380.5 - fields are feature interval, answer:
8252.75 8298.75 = 0.41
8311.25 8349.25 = 1.41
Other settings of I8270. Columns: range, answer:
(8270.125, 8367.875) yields 7.89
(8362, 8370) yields 7.85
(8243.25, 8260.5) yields 7.92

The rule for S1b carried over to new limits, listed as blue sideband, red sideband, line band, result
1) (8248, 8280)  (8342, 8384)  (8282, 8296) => -0.4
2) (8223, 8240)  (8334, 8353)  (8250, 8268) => 0.7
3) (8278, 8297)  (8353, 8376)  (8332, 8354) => 1.0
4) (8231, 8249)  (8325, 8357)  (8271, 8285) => -0.9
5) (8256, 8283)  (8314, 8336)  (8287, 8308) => 0.3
